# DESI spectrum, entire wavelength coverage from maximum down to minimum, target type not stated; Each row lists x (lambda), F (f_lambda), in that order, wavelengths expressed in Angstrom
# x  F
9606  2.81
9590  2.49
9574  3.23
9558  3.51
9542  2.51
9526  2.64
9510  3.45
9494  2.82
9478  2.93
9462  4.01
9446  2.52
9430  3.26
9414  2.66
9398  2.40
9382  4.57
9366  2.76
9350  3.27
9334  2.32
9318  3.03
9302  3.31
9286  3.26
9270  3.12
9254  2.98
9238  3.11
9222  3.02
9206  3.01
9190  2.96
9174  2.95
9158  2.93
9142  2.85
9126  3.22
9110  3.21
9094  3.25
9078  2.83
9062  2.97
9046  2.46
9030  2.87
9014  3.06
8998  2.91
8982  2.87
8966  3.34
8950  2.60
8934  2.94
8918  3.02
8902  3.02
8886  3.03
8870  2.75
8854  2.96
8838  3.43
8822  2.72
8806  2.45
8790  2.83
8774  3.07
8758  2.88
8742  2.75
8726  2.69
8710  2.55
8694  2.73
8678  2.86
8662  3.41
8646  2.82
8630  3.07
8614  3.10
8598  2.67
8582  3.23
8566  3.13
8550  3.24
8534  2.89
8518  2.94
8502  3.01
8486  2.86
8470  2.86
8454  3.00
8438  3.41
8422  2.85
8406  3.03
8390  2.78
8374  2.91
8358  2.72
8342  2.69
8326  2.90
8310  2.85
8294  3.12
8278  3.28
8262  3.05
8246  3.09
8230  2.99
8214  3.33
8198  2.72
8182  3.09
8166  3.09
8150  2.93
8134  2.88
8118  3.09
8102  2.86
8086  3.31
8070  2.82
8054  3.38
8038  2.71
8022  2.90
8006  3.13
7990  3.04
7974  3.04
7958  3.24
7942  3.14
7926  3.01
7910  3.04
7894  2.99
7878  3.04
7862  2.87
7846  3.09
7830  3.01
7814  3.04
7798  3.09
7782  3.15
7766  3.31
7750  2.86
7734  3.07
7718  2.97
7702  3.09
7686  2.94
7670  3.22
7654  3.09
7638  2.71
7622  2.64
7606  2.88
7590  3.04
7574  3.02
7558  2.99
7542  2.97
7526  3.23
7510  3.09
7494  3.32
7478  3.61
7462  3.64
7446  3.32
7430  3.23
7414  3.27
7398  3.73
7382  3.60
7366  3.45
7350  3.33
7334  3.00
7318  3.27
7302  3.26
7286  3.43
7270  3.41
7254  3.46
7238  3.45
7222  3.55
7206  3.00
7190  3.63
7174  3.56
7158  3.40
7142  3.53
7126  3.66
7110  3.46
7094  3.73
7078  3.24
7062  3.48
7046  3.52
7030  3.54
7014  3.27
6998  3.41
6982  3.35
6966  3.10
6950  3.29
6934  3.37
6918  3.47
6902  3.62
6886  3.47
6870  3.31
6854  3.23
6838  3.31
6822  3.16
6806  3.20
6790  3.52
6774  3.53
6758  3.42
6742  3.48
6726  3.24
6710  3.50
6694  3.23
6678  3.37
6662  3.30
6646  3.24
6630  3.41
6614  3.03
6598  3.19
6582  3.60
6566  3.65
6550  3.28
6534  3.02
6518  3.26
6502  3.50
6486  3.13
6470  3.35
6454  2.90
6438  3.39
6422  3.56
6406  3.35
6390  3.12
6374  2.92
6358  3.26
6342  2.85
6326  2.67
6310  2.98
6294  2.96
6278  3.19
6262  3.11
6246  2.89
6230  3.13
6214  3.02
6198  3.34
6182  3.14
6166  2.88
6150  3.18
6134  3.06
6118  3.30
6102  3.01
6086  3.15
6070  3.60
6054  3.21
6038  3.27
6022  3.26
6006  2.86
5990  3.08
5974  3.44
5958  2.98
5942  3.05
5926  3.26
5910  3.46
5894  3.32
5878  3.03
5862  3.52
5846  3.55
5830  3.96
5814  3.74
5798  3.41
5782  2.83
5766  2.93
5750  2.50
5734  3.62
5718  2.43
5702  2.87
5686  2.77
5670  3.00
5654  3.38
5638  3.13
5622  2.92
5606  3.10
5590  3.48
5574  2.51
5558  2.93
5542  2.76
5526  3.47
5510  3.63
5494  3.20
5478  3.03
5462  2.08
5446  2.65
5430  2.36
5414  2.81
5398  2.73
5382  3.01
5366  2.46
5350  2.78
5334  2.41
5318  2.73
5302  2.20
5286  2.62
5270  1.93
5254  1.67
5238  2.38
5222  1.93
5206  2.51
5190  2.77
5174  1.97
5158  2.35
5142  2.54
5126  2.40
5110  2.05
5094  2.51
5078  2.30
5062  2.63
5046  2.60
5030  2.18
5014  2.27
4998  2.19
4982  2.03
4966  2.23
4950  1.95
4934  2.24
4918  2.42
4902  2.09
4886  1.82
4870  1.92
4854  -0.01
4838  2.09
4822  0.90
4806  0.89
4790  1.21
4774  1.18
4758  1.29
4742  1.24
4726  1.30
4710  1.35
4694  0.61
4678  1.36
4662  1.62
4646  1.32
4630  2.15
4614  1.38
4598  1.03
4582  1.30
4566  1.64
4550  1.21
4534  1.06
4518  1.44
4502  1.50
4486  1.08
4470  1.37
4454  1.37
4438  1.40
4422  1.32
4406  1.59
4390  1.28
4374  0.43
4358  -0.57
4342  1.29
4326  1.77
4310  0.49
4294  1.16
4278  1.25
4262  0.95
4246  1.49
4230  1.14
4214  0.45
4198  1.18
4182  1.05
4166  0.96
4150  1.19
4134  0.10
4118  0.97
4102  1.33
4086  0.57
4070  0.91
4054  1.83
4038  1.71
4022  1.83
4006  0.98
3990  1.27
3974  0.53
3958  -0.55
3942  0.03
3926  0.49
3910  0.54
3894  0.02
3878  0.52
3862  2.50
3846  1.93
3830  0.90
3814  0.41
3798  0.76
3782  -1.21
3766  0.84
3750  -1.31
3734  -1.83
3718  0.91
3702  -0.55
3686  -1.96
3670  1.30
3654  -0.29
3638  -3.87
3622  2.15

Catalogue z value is 0.223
